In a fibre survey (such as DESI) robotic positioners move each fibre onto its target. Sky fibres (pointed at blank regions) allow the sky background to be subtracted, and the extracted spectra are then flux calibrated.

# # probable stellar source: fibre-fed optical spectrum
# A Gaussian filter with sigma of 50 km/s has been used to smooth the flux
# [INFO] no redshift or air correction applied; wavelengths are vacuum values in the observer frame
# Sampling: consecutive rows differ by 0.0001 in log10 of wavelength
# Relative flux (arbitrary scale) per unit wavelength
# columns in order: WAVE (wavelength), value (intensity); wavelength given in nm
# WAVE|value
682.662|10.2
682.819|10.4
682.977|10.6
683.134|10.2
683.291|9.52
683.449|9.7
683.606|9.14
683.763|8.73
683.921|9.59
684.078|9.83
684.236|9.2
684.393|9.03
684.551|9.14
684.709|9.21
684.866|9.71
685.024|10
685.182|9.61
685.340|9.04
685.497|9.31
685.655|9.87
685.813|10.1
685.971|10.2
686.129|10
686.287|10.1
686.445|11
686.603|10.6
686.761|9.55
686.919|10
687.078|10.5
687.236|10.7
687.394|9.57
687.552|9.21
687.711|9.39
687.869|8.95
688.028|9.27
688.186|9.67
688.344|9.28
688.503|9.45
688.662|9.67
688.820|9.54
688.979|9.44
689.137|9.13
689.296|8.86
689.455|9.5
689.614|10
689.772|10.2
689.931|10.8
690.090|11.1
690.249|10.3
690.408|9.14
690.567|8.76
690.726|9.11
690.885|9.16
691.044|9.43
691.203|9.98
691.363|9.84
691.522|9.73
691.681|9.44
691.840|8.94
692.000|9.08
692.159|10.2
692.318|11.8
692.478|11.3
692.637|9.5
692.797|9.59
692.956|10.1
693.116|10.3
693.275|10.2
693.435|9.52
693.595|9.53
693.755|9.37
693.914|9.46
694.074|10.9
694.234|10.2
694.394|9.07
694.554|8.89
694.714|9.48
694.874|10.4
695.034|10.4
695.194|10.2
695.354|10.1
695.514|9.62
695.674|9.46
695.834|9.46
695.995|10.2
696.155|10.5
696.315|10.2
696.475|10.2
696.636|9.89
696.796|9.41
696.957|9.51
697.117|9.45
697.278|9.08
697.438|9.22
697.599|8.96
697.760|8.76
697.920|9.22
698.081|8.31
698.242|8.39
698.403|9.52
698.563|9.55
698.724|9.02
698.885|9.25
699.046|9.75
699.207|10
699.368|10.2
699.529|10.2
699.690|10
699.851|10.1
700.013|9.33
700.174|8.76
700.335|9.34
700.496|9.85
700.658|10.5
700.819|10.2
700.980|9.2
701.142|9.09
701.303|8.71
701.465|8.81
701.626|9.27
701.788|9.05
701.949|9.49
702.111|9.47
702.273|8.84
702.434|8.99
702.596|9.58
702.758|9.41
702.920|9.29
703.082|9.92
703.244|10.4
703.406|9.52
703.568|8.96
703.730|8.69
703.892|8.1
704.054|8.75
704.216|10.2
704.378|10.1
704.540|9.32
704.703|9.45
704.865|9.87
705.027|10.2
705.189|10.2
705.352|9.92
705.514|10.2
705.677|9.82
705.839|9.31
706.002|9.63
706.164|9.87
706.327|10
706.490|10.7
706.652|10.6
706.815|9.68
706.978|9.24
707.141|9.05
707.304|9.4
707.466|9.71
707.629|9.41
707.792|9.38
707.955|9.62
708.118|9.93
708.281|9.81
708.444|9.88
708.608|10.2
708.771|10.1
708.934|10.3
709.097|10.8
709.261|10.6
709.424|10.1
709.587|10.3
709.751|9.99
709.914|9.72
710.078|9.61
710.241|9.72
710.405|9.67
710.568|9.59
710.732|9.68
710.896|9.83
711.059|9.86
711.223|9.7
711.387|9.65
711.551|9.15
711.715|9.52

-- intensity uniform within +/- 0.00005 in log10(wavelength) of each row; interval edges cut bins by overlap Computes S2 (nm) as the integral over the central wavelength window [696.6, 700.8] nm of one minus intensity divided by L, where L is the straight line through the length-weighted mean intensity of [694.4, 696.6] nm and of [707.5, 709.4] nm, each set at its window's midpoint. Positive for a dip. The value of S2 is 0.20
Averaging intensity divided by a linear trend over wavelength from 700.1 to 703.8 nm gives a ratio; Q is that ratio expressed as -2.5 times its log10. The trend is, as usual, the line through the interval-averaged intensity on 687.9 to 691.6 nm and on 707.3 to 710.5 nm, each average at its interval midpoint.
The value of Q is 0.05 mag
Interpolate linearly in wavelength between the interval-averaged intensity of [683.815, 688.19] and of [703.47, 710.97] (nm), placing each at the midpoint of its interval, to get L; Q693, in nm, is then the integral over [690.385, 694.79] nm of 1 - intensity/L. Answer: 0.01 nm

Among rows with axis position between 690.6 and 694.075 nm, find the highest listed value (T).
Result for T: 11.8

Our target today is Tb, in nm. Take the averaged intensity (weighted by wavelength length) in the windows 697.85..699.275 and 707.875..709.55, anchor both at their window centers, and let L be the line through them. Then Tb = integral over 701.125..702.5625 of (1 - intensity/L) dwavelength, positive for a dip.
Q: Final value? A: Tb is 0.063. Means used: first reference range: 9.22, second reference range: 10.1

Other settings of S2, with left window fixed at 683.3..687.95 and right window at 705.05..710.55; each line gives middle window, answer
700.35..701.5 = 0.04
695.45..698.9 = 0.13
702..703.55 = 0.06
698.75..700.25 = 0.02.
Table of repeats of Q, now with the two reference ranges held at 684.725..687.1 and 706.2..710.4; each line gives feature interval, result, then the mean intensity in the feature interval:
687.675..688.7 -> 0.064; 9.37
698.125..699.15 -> 0.078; 9.23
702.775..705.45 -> 0.040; 9.56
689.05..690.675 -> 0.018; 9.77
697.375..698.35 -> 0.128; 8.82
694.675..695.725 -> -0.007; 9.99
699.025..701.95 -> 0.039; 9.57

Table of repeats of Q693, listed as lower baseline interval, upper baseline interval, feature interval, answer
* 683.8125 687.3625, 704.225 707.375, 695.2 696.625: -0.02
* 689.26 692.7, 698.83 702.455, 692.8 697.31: -0.06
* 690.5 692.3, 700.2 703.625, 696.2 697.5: -0.03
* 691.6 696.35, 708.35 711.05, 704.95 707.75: 0.05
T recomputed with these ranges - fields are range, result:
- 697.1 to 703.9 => 10.5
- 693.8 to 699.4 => 10.9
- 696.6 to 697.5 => 9.89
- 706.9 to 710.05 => 10.8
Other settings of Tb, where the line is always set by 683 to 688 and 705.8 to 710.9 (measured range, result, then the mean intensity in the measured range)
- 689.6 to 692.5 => -0.04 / 9.88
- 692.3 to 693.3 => -0.06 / 10.3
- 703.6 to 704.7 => 0.07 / 9.2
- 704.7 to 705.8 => -0.01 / 9.97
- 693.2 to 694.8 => 0.02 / 9.66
